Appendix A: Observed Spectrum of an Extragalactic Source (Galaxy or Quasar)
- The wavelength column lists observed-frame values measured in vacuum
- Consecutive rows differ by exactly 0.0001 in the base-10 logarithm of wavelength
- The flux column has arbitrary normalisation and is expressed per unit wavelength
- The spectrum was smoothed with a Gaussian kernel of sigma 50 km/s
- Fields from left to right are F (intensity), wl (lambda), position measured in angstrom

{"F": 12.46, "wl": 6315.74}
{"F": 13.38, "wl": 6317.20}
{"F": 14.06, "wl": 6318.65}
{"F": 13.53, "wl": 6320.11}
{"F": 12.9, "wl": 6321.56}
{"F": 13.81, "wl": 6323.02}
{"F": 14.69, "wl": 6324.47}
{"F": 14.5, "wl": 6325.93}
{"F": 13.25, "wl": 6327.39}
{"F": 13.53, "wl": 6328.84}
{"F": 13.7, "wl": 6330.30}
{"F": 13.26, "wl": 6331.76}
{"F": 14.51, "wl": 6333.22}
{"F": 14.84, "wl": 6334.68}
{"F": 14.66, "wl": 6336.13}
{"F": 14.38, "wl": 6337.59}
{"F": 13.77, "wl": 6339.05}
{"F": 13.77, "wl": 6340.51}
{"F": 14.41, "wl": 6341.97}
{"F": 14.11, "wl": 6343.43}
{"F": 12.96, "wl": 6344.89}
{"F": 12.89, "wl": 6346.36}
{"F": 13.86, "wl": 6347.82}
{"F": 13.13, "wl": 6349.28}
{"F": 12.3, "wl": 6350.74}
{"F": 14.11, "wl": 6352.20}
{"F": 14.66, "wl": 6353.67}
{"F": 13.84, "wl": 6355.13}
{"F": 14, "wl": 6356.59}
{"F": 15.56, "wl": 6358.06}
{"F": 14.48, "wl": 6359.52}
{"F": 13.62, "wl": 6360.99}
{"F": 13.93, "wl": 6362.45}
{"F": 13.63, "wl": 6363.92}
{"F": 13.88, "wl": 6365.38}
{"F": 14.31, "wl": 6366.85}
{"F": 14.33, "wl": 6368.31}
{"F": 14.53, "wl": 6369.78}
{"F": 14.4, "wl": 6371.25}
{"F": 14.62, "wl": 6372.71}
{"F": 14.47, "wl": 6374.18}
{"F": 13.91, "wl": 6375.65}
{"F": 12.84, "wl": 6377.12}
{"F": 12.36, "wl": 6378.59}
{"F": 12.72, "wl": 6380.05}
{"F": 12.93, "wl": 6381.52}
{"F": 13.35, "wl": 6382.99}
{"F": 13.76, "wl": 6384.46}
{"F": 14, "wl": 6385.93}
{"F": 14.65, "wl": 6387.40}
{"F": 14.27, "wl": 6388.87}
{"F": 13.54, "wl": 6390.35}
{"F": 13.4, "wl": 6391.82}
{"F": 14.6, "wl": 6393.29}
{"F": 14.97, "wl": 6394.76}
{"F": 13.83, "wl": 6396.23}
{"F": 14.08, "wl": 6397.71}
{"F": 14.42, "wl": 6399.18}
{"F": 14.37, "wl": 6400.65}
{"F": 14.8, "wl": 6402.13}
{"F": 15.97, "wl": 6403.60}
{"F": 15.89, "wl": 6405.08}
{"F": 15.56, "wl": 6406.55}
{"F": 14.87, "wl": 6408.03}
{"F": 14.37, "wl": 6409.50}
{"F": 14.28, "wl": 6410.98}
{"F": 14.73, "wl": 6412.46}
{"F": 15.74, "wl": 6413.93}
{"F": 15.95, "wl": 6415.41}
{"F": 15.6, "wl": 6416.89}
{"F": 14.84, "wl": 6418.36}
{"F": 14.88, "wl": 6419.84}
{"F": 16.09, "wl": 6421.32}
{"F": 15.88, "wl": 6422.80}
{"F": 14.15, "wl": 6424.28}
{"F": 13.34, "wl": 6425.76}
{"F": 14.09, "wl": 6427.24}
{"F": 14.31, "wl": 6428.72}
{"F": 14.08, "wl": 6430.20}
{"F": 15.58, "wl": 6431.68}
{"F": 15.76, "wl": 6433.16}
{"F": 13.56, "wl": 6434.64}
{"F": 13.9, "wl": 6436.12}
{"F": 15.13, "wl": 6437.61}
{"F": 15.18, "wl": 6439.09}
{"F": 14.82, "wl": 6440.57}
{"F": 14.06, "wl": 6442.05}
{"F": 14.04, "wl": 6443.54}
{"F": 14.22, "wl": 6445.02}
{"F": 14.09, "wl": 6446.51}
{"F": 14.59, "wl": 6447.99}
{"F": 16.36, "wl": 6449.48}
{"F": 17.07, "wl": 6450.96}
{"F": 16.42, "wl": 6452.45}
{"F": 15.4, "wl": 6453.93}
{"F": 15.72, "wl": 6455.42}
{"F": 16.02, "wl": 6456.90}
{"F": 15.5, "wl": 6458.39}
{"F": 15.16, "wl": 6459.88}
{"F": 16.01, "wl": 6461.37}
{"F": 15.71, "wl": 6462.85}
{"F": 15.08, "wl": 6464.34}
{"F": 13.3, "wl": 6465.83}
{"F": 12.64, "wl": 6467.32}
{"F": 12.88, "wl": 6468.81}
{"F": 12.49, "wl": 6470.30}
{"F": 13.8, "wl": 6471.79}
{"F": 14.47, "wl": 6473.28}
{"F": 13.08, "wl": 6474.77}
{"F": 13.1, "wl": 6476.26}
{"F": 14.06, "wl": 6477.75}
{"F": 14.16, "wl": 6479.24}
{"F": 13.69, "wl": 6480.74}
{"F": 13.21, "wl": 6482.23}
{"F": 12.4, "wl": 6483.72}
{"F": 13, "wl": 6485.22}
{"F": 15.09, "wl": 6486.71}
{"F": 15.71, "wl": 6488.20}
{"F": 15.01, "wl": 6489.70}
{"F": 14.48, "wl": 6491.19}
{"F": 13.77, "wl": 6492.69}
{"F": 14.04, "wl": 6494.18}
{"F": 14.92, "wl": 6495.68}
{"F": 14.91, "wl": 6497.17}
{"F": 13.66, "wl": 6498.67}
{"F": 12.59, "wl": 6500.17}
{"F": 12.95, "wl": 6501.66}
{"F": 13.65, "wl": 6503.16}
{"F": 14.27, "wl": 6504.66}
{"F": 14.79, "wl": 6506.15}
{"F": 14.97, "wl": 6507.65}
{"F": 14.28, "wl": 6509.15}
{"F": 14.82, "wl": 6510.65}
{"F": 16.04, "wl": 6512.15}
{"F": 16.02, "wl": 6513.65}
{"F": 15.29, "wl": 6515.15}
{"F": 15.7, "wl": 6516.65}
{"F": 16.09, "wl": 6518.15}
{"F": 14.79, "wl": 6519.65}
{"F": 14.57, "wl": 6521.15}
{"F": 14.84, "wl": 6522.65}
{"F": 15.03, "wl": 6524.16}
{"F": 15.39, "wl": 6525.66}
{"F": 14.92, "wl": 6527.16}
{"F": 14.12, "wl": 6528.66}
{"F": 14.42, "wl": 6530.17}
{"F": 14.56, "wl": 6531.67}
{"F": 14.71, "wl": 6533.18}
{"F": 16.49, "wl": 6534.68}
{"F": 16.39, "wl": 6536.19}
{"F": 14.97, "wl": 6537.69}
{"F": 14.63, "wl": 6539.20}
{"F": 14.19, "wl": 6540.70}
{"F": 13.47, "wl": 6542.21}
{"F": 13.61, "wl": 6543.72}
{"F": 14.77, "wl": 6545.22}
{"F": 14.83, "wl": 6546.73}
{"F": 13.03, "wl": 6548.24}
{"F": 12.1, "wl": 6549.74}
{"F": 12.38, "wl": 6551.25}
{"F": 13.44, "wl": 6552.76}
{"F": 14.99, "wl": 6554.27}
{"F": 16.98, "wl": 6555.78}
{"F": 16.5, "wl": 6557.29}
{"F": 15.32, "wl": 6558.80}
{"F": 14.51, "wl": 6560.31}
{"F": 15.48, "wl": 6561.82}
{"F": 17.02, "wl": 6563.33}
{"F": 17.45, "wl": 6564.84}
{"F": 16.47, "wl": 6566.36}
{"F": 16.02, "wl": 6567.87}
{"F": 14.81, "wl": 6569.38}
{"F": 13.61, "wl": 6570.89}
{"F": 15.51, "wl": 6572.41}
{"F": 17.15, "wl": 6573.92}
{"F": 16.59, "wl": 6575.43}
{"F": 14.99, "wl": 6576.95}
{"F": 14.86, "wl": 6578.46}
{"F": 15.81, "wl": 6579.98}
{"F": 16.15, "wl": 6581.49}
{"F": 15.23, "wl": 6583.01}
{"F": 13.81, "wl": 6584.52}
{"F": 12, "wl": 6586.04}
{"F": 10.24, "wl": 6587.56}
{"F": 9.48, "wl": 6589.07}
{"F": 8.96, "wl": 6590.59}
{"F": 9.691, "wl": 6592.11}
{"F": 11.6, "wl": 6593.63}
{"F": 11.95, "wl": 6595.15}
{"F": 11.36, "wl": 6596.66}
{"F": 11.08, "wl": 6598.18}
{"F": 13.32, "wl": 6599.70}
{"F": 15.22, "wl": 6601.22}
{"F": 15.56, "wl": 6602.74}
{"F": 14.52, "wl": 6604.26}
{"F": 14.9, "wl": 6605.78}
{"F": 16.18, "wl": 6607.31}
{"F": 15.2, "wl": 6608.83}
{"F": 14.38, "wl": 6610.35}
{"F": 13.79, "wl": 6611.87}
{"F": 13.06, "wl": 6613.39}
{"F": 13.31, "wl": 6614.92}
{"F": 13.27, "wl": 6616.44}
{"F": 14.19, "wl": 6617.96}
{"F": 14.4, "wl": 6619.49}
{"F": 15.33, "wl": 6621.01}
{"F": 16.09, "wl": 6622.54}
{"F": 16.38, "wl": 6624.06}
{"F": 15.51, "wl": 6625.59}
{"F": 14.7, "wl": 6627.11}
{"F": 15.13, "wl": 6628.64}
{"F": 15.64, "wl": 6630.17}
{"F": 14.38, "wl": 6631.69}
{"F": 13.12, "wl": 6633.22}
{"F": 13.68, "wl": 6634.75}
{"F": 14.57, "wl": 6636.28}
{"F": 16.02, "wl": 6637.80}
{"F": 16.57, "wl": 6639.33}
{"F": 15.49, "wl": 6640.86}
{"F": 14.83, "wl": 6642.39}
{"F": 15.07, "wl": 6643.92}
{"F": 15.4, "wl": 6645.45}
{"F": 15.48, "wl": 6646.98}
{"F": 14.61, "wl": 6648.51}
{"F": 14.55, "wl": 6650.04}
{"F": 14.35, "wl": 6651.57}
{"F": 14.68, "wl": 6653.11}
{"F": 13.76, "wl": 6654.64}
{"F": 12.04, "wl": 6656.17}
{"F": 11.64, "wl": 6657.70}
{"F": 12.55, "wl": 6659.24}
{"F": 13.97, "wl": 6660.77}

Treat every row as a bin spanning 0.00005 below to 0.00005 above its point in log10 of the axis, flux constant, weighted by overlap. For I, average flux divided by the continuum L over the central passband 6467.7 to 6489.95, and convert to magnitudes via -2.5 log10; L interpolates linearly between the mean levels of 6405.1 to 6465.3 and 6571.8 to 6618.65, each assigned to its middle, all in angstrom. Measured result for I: 0.07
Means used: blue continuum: 15.1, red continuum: 13.7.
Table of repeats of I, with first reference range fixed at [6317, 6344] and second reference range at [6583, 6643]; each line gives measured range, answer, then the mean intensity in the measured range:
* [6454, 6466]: -0.112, 15.4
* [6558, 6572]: -0.130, 15.6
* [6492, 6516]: -0.043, 14.4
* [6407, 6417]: -0.084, 15.1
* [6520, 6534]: -0.065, 14.7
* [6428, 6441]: -0.060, 14.7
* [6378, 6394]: 0.026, 13.6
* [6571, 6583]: -0.136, 15.7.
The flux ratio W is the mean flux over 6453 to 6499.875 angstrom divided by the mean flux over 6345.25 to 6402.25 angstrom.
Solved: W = 1.0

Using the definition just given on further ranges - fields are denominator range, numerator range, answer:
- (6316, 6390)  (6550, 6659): 1.04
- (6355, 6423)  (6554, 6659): 1.00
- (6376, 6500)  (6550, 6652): 1.00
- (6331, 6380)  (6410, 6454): 1.07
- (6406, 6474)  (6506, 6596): 0.98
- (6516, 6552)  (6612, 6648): 1.02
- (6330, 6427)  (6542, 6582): 1.06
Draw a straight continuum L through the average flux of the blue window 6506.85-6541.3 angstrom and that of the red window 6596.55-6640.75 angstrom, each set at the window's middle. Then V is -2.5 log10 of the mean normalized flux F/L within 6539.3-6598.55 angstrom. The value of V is 0.06 mag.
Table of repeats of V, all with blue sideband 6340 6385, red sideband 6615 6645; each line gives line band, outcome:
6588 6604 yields 0.24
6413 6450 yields -0.05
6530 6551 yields 0.01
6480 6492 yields 0.02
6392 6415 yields -0.06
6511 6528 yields -0.06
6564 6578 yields -0.08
